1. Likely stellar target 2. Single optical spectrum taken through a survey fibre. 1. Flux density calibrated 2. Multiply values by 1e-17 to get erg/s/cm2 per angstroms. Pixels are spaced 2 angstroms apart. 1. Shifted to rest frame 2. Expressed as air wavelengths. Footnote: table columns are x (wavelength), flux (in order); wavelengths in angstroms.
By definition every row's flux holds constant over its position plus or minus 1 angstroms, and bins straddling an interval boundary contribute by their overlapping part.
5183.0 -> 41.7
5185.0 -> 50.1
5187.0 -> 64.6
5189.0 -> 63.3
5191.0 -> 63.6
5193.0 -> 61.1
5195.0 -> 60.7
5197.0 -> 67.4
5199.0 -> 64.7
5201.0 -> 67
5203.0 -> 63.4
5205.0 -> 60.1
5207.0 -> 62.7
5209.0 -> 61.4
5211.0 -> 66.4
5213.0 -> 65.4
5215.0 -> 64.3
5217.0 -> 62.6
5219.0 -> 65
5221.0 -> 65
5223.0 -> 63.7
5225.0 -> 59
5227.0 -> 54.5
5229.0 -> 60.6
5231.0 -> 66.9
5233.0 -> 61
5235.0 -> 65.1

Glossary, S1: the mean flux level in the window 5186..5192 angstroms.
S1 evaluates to 63.8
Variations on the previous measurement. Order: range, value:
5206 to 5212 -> 63.5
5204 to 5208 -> 61.4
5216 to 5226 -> 63.1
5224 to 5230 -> 58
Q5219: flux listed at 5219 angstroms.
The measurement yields 65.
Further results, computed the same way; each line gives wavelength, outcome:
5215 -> 64.3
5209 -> 61.4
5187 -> 64.6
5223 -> 63.7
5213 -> 65.4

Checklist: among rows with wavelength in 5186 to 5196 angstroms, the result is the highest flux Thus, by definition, 64.6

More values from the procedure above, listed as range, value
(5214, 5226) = 65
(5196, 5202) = 67.4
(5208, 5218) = 66.4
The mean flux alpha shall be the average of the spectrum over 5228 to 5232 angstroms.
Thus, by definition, 63.8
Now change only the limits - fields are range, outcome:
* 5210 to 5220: 64.7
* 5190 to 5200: 63.5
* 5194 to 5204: 64.6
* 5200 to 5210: 62.9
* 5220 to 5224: 64.3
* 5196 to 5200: 66.1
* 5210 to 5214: 65.9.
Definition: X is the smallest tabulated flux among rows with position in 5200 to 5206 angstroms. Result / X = 60.1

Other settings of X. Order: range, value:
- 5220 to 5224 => 63.7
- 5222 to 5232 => 54.5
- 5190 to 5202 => 60.7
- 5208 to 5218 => 61.4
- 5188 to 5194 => 61.1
